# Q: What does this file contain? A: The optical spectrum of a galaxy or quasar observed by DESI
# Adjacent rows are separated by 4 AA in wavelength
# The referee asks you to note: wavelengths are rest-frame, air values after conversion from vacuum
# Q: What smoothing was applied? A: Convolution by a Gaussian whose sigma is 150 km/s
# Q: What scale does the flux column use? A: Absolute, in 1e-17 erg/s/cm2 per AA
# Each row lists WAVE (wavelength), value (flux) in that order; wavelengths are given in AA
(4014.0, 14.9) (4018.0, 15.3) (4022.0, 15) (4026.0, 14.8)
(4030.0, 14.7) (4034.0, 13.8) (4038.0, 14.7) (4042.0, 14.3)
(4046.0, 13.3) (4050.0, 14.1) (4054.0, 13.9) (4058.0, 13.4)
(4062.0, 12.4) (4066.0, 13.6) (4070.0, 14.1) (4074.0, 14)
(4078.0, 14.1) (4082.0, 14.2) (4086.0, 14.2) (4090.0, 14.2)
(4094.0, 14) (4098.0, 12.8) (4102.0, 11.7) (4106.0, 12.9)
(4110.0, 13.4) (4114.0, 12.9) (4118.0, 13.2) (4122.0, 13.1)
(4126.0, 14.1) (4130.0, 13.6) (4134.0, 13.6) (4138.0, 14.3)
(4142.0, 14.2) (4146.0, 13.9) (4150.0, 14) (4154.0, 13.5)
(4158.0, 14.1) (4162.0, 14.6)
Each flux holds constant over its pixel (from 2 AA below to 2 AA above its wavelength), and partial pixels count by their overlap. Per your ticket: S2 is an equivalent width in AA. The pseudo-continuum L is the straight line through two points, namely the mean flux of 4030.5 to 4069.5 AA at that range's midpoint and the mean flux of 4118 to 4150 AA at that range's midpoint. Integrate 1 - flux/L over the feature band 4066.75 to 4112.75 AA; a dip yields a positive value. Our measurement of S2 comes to 0.7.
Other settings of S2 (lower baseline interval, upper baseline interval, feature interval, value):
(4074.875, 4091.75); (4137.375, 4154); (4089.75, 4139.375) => 2.7 AA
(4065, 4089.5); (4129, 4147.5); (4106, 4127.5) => 1.1 AA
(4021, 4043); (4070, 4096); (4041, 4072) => 1.6 AA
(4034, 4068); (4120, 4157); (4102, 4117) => 1.0 AA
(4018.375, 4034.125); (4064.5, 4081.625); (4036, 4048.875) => 0.3 AA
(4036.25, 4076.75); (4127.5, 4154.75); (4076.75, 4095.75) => -0.4 AA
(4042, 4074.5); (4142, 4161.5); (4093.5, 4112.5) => 1.3 AA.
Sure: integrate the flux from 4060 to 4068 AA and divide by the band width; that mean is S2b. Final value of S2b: 13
